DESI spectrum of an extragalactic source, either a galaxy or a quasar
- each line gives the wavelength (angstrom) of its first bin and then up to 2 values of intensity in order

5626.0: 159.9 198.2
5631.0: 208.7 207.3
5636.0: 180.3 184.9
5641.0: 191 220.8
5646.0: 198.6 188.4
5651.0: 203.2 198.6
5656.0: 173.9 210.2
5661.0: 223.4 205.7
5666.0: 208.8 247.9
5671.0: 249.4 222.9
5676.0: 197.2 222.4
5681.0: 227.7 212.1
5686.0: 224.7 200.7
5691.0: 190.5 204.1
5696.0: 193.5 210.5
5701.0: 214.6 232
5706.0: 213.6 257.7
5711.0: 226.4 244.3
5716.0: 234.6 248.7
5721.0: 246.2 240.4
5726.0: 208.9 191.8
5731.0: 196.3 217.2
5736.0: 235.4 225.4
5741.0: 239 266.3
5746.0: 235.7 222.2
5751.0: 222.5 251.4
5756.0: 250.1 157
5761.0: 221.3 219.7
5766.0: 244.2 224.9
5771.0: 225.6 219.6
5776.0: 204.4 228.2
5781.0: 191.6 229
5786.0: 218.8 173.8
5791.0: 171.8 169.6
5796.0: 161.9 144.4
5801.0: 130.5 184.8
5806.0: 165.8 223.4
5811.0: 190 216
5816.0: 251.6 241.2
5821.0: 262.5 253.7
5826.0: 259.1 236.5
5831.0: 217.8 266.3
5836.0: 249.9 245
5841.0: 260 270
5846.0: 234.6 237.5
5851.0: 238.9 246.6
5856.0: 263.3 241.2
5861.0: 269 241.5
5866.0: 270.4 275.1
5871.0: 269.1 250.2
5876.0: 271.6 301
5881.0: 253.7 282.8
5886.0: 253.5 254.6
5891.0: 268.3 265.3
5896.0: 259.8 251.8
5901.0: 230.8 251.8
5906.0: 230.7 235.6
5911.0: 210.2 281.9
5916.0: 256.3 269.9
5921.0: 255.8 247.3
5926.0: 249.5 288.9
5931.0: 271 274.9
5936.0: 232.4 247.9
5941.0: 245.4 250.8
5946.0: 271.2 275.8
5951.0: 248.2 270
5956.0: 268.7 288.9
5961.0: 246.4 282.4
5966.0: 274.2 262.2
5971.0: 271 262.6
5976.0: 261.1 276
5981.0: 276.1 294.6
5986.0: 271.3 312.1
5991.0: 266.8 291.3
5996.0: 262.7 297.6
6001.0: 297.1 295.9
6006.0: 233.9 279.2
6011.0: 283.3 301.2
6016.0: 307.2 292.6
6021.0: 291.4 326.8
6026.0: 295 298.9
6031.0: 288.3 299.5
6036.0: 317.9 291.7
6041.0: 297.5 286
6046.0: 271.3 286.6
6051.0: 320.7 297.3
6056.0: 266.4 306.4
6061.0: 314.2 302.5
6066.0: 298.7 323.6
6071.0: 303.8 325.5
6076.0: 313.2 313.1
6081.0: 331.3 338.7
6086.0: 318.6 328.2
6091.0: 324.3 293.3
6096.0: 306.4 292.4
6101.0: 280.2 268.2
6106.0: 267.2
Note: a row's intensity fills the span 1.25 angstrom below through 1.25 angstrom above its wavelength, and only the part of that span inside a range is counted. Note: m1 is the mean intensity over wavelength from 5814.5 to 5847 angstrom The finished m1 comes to 250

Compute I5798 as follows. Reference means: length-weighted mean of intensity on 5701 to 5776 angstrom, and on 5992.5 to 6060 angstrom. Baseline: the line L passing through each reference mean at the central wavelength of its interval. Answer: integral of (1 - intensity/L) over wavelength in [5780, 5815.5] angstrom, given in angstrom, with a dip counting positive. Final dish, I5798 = 8.2 angstrom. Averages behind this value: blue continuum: 228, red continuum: 292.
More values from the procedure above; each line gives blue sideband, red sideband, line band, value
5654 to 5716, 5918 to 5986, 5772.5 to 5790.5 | 2.07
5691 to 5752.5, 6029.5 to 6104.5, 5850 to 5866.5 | 0.26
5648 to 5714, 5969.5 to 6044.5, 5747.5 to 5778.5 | 1.46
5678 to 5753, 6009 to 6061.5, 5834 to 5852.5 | 0.30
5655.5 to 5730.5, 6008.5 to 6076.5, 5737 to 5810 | 9.16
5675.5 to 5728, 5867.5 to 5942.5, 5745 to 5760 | 0.49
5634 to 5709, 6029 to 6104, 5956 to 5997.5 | 1.11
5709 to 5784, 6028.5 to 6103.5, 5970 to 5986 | 0.52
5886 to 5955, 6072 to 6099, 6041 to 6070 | 0.81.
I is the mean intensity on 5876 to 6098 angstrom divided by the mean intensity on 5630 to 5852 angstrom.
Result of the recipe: 1.29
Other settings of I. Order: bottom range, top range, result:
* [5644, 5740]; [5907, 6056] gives 1.27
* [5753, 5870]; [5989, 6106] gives 1.33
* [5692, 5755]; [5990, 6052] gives 1.28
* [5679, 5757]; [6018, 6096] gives 1.36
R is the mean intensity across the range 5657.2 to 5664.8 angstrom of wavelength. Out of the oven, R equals 213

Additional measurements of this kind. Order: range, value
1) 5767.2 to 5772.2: 225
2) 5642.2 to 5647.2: 210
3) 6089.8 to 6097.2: 308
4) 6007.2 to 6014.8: 288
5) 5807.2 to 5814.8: 210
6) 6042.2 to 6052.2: 291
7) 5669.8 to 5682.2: 224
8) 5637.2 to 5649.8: 197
